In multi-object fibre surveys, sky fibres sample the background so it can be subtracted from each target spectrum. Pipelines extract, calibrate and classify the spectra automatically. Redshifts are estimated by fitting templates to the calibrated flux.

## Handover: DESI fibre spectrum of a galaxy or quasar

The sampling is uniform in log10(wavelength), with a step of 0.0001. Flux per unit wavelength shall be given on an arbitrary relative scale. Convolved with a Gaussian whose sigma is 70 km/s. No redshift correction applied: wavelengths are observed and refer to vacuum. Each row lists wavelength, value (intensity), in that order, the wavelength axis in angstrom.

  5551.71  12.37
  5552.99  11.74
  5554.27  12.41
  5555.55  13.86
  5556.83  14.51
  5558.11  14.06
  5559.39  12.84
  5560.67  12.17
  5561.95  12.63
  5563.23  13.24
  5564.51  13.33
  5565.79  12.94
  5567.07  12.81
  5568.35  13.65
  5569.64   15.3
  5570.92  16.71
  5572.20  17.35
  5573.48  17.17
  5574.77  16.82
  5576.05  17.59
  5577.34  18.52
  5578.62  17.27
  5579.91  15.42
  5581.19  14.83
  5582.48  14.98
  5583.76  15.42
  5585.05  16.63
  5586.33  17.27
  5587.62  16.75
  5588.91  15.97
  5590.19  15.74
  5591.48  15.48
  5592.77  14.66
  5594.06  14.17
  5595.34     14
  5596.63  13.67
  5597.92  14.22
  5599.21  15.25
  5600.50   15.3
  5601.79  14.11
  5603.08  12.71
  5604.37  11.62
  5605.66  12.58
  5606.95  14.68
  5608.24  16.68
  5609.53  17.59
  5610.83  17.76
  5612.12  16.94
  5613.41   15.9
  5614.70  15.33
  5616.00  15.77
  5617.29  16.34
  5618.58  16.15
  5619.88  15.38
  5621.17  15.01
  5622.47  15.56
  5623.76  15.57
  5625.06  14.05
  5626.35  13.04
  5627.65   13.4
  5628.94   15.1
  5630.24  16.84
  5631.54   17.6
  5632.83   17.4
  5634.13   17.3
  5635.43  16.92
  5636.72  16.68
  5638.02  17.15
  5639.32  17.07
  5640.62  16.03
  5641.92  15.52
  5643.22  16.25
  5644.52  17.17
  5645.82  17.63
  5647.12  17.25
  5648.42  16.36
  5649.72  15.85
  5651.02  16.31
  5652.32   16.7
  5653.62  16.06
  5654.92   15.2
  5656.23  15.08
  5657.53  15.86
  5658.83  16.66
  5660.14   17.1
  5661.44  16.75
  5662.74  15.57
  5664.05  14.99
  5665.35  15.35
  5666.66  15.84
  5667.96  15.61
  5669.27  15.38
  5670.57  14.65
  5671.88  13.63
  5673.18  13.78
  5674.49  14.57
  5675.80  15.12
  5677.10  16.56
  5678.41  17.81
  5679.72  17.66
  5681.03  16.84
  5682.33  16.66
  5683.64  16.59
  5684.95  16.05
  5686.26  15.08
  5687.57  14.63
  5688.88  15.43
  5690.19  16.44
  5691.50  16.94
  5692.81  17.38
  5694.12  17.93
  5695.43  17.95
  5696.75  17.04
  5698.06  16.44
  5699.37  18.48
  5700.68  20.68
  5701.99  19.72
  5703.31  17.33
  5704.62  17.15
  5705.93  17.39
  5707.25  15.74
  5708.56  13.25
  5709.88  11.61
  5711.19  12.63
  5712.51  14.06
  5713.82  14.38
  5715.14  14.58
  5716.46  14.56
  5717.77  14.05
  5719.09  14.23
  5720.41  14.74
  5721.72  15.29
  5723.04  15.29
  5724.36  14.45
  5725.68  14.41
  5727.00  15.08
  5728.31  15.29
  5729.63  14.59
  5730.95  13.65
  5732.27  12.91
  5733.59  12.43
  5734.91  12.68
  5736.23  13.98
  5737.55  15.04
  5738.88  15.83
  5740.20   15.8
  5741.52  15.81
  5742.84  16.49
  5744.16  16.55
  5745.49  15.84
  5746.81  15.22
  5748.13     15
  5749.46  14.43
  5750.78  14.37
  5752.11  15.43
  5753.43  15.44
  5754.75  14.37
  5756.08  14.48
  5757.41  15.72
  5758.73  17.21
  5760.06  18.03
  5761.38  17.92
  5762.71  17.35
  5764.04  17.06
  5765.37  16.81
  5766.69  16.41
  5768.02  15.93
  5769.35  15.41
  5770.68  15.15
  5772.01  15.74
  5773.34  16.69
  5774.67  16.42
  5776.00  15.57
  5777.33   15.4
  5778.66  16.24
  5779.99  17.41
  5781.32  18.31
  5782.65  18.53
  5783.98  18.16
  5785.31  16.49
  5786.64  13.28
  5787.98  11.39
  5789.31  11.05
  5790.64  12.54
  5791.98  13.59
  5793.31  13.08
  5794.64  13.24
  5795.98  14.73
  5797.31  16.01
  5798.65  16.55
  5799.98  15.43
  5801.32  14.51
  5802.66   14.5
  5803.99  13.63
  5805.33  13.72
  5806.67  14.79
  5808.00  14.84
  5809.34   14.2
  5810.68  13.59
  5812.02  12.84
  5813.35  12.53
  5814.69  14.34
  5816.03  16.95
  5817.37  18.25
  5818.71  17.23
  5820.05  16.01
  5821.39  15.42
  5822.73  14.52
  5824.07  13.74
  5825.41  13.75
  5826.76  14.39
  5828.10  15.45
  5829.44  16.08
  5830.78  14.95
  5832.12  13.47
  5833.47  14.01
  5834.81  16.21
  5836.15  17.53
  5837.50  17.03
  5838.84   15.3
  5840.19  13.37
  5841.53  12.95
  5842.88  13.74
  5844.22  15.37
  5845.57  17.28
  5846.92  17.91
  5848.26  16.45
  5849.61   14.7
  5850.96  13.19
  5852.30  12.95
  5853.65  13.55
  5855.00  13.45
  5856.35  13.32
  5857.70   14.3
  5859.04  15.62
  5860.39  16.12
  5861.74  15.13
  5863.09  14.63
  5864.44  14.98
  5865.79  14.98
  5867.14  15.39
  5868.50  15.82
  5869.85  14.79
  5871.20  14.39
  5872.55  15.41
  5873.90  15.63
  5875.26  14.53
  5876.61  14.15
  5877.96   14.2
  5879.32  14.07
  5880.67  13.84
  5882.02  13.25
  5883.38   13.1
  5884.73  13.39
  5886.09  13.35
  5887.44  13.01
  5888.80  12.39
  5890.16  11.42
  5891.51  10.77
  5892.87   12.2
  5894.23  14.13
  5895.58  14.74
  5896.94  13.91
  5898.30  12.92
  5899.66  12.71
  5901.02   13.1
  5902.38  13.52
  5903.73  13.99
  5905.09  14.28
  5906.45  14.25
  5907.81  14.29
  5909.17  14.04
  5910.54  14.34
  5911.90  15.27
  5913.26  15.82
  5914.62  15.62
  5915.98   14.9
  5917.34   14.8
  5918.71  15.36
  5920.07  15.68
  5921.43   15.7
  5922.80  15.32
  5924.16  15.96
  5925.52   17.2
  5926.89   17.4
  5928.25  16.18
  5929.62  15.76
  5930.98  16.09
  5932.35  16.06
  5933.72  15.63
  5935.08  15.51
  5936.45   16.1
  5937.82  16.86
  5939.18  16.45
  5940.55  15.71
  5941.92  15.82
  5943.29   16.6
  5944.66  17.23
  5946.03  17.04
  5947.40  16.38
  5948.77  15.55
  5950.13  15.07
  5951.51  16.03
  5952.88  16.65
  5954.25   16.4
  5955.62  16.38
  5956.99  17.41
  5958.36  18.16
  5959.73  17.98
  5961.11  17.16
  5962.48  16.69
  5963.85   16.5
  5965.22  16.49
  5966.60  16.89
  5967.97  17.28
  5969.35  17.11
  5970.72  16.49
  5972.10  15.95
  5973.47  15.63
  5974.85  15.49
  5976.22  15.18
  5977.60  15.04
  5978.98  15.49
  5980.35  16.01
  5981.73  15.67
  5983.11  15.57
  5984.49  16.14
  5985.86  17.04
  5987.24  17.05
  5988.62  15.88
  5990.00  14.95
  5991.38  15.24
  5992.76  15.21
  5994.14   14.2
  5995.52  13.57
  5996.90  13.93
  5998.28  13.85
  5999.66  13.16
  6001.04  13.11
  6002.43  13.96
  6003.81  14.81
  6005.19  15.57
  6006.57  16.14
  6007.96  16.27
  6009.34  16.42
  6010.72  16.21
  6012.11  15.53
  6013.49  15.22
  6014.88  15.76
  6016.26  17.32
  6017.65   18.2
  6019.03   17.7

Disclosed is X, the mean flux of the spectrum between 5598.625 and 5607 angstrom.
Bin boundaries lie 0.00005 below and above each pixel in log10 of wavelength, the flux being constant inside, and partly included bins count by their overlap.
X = 13.7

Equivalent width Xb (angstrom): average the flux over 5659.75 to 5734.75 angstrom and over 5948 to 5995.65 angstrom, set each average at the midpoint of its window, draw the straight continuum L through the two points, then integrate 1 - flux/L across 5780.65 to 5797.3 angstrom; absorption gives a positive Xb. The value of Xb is 1.2 angstrom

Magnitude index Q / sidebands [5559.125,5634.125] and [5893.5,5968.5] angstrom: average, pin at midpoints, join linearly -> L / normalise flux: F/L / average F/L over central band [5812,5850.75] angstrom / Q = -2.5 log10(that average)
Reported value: 0.02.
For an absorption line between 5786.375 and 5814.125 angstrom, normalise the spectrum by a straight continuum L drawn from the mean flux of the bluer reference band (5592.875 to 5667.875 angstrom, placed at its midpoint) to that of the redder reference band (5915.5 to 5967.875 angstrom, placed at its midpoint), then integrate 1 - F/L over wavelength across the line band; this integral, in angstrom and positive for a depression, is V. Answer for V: 3.8 angstrom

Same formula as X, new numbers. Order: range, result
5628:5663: 16.5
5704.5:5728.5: 14.6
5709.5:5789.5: 15.3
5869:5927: 14.2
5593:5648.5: 15.6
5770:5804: 15.2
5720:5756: 14.8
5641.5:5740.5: 15.7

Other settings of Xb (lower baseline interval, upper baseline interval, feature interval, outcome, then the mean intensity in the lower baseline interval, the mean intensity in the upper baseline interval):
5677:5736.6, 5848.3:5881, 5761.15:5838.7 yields -1.3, 15.6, 14.6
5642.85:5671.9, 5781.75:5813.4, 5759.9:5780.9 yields -2.5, 16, 14.4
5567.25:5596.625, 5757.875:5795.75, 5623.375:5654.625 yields -0.7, 15.9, 15.7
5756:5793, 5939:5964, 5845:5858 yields 1.2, 15.9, 16.6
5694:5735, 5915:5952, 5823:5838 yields 0.5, 15.3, 16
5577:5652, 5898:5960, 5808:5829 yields 1.0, 15.7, 15.6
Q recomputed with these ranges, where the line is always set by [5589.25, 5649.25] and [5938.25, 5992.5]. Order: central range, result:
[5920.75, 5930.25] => 0.000 mag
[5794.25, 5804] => 0.071 mag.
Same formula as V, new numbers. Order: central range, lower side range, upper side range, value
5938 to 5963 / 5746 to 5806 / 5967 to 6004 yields -2.07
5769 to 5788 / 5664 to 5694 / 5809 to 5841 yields -1.09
